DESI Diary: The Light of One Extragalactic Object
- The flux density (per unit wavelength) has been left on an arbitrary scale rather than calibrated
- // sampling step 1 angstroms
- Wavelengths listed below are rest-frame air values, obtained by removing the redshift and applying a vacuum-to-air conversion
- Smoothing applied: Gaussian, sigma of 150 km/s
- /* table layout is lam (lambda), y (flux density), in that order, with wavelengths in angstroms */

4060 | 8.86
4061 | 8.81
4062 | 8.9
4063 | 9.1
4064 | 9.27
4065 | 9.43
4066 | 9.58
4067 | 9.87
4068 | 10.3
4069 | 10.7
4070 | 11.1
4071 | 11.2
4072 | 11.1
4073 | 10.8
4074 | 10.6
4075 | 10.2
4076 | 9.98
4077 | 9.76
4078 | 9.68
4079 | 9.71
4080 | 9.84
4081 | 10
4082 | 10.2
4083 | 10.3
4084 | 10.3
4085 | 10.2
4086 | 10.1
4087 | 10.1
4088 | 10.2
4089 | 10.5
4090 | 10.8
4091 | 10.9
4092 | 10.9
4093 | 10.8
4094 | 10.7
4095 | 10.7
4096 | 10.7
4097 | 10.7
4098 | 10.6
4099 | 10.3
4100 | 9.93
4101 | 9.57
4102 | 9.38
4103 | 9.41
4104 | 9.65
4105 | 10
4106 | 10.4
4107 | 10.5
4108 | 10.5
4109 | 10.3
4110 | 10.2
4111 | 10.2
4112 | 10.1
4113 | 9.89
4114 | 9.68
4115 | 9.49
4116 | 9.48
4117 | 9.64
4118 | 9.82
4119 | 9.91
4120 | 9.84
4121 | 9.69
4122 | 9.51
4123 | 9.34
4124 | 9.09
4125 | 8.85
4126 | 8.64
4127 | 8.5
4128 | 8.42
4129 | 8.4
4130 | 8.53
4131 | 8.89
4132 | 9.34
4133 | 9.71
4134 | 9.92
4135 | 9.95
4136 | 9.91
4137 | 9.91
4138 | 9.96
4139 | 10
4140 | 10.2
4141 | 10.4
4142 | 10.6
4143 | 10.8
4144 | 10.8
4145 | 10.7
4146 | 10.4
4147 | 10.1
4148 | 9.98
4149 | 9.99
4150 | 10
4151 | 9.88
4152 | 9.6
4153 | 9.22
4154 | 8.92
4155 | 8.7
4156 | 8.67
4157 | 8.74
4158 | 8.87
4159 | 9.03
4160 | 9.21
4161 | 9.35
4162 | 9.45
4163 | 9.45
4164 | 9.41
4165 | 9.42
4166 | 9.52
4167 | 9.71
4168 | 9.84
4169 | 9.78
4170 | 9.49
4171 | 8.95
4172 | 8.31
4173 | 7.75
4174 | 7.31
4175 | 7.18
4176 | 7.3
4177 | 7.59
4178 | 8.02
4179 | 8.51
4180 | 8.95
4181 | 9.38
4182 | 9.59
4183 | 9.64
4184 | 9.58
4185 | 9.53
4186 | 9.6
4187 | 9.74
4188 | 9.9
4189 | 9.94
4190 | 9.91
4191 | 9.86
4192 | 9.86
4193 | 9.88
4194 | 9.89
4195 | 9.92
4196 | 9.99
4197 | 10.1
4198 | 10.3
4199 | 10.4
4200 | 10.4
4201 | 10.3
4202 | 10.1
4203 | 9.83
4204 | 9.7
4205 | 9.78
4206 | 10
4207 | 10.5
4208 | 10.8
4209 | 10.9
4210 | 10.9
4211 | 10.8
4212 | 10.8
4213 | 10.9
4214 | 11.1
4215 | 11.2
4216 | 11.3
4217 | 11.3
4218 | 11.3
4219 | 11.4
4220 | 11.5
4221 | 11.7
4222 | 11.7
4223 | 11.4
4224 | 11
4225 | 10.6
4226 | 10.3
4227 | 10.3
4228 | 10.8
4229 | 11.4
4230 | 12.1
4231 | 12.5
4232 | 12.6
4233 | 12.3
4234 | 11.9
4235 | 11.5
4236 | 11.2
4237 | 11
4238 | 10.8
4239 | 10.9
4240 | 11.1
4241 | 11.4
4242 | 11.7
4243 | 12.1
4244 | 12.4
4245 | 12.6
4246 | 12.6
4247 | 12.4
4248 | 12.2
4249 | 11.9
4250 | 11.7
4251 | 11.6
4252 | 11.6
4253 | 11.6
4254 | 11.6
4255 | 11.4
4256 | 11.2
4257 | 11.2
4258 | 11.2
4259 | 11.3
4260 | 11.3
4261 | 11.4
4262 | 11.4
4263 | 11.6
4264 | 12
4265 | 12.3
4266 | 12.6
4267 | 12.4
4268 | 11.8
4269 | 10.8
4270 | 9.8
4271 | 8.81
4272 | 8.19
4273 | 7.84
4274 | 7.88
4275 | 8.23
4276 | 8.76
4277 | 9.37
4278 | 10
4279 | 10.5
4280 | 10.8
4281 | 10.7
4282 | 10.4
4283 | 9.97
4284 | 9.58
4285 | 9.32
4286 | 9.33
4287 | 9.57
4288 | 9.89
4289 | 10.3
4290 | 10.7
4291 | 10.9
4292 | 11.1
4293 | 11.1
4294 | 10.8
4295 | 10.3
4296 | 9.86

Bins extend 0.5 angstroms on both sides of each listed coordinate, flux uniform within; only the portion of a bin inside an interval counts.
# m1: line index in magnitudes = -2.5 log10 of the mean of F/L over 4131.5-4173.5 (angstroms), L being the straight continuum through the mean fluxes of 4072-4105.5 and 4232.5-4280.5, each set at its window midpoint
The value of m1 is 0.101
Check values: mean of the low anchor 10.2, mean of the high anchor 11.1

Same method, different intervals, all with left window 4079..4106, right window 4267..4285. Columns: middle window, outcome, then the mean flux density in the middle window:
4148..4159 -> 0.09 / 9.28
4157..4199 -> 0.08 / 9.25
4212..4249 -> -0.17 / 11.5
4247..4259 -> -0.19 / 11.6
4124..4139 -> 0.10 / 9.23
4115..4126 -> 0.08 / 9.48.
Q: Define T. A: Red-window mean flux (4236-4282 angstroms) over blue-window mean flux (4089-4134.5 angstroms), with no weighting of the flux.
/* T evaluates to 1.12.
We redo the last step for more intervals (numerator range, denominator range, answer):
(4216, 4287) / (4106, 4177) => 1.17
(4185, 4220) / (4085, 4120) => 1.02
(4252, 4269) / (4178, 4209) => 1.18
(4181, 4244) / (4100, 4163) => 1.11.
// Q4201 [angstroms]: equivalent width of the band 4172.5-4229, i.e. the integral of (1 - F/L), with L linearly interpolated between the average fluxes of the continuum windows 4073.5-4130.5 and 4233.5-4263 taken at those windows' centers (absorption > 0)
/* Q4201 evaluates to 5.18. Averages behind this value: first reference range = 9.92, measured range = 10.1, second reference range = 11.6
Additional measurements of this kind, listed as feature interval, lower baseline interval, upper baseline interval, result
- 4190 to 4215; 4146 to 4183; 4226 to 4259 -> 0.0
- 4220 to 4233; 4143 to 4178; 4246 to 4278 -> -1.4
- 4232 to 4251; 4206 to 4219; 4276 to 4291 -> -2.2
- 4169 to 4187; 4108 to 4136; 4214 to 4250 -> 3.2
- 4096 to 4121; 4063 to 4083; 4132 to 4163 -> -0.1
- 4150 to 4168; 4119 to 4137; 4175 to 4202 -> 0.2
